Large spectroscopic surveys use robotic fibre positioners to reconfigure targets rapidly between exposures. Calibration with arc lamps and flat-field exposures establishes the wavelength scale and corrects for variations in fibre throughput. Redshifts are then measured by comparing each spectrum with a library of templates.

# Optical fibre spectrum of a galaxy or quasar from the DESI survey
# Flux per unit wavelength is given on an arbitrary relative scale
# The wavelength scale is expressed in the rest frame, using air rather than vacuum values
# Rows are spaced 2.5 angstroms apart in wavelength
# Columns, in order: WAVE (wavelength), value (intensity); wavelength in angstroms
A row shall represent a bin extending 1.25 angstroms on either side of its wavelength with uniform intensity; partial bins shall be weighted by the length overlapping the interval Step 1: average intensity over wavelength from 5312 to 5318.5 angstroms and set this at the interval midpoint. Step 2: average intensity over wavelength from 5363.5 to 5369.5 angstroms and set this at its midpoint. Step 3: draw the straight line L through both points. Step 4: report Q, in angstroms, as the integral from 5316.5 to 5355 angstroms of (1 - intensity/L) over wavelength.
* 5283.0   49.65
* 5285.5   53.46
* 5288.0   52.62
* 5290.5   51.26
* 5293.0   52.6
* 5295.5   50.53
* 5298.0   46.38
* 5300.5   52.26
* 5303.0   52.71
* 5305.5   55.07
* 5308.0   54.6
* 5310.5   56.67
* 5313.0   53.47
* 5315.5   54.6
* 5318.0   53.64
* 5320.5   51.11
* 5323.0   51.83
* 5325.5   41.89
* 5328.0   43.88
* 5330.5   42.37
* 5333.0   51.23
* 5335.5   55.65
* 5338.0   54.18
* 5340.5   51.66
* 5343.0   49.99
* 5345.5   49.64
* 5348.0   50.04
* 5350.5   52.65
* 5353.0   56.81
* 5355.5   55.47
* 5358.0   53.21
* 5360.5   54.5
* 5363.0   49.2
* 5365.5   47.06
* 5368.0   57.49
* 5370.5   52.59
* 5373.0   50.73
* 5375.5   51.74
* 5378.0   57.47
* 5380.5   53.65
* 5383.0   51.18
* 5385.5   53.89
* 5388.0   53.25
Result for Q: 1.8 angstroms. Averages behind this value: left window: 54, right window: 51.9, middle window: 50.6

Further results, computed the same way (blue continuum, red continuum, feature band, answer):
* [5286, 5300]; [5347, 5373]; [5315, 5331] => 1.0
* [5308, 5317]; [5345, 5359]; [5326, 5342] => 1.3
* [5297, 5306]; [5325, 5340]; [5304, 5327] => -1.0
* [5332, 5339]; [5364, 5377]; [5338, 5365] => 0.3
